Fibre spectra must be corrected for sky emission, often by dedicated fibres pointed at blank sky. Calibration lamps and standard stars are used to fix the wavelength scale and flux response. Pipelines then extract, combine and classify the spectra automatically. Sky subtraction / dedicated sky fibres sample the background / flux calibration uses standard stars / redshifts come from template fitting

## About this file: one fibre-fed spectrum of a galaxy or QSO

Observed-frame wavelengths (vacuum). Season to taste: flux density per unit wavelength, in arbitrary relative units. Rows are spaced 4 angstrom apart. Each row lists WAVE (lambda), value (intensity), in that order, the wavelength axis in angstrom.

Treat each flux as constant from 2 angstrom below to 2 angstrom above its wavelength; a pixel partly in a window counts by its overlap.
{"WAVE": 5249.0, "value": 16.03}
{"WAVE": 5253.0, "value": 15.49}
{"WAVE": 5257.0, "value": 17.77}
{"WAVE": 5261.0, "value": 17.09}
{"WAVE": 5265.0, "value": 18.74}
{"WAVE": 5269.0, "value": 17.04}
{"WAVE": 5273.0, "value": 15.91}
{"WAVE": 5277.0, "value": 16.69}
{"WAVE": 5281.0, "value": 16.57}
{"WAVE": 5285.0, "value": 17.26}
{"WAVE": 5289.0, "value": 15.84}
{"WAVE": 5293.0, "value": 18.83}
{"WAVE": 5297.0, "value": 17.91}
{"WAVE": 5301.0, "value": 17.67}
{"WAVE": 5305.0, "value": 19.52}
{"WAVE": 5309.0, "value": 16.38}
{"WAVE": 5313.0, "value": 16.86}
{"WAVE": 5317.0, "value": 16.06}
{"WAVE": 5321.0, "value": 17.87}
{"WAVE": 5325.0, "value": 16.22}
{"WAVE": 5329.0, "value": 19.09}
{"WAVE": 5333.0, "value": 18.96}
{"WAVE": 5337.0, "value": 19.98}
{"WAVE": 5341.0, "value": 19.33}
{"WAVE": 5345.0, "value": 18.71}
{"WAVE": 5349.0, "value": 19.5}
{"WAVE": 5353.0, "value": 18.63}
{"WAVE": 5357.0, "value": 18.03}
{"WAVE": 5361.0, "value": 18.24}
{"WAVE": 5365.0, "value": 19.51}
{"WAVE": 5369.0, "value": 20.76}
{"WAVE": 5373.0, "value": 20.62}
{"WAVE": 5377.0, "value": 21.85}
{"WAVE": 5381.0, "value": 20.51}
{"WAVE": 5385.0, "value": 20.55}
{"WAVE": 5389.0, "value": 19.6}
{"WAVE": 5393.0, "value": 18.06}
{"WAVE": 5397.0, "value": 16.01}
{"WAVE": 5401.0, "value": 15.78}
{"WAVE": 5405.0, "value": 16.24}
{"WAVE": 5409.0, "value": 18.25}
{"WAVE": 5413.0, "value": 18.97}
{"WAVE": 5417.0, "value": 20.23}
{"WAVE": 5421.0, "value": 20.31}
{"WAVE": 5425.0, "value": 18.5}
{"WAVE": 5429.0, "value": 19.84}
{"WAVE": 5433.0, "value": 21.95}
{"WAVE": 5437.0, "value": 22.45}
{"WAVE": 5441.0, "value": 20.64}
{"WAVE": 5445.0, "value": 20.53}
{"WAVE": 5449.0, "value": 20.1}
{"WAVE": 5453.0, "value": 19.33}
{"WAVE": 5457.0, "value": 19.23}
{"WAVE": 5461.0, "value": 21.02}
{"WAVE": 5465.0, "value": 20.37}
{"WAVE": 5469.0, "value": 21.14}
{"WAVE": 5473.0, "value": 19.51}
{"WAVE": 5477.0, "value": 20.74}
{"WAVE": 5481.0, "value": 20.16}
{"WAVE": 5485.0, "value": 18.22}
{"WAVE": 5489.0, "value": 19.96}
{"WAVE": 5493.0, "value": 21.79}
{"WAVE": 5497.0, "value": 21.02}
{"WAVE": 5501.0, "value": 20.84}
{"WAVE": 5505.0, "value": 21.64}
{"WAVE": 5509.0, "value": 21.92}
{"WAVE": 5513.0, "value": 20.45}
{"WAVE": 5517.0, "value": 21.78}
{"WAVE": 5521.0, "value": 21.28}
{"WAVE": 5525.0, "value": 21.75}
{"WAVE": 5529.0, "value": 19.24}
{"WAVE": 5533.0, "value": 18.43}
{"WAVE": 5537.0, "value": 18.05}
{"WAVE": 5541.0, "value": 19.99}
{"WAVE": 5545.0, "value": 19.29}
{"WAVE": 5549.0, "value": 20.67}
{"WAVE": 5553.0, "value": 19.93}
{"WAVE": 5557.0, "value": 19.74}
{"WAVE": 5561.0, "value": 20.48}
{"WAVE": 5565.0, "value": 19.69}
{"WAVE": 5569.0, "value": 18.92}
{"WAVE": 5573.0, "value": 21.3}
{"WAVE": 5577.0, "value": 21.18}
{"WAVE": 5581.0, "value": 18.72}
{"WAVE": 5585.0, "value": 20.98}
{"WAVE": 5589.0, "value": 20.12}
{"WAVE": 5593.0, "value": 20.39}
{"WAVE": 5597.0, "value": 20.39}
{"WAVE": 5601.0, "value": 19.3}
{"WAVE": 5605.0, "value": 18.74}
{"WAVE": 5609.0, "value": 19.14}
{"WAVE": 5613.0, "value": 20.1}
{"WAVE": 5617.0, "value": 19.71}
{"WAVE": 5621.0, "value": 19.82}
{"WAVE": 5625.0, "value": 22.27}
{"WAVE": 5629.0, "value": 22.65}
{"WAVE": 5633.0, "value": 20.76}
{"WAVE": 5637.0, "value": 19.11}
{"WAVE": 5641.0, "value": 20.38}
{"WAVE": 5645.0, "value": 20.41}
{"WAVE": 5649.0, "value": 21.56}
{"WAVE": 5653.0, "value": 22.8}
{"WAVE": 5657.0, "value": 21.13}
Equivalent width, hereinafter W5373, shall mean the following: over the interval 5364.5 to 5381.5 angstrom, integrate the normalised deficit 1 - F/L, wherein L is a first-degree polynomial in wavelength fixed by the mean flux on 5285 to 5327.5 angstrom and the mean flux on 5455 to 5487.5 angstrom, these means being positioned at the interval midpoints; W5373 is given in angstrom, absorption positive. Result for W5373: -2.15 angstrom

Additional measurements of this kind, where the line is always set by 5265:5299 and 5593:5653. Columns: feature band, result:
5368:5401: -2.5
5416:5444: -3.1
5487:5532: -4.0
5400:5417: 0.5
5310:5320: 0.5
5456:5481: -1.9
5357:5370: -0.9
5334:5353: -1.7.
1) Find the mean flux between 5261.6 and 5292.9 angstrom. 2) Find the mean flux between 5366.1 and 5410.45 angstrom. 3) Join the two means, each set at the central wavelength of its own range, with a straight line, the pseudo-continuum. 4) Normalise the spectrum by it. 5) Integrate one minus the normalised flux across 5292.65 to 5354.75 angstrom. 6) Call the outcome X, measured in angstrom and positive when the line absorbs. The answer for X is -1.35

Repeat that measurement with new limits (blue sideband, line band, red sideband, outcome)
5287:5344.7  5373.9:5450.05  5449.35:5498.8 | -0.8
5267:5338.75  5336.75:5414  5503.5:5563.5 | -2.5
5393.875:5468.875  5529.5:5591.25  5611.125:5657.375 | 1.7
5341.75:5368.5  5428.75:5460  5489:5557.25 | -1.3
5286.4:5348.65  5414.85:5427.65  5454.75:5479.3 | 0.0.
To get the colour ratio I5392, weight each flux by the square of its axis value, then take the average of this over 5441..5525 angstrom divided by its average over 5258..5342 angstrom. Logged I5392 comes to 1.25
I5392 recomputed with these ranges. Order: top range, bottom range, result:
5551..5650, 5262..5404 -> 1.22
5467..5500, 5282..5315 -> 1.24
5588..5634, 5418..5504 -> 1.05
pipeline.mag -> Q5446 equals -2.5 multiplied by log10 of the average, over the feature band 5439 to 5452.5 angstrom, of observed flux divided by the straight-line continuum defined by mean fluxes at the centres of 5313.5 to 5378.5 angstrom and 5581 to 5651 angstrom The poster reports -0.05 mag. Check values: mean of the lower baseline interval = 18.9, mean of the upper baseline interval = 20.3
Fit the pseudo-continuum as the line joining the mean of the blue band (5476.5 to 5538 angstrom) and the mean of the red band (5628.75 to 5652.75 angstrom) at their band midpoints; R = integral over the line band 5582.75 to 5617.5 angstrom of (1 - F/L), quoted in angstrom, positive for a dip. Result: 1.42 angstrom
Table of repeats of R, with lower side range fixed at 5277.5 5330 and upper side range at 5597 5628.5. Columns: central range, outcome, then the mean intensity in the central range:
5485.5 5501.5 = -1.4 angstrom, 20.7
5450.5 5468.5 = -1.3 angstrom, 20.1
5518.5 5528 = -1.0 angstrom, 21.3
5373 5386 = -2.1 angstrom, 20.9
